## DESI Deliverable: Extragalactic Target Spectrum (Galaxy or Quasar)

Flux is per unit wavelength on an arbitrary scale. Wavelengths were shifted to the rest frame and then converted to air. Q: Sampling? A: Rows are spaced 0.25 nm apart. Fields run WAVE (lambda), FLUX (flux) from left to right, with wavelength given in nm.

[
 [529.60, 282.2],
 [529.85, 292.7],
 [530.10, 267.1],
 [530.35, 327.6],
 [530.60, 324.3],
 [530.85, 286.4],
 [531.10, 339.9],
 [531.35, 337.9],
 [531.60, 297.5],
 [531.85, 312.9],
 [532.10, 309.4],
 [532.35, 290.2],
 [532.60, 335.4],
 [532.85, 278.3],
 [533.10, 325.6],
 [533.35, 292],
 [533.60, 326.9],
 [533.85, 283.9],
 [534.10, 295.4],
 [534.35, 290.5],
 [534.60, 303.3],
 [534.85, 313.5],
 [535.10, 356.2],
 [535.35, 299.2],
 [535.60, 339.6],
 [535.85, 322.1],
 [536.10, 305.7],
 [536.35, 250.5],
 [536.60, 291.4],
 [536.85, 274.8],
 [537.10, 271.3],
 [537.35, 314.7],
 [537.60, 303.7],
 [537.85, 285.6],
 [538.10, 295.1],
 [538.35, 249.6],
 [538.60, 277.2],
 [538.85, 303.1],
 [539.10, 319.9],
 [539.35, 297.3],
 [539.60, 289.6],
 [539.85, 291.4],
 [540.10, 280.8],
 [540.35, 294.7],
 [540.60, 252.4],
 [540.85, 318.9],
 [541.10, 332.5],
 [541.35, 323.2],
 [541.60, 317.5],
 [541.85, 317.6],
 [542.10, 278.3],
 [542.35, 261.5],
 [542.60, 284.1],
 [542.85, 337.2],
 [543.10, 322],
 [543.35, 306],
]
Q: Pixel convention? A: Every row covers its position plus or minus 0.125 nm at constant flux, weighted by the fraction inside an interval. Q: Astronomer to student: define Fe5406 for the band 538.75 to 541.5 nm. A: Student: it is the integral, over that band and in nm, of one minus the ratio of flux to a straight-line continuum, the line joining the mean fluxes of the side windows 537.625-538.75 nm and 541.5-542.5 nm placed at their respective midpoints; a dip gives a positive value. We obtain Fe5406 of -0.13 nm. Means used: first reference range 280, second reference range 293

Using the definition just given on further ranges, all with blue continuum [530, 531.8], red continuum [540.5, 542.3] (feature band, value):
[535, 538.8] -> 0.15 nm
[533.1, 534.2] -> 0.03 nm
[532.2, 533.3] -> 0.02 nm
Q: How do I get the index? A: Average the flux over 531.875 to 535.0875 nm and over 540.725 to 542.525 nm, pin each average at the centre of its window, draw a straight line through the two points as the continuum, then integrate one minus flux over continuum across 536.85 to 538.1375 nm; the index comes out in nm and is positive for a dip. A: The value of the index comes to 0.06 nm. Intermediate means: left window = 306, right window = 306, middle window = 292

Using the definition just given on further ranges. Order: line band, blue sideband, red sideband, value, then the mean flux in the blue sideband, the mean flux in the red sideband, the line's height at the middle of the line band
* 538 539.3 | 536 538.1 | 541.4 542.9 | 0.01 nm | 287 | 299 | 291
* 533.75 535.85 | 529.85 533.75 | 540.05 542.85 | -0.04 nm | 309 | 299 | 306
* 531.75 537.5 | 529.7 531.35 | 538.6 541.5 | 0.02 nm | 308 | 299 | 305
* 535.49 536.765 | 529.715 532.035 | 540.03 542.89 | 0.02 nm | 309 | 299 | 304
